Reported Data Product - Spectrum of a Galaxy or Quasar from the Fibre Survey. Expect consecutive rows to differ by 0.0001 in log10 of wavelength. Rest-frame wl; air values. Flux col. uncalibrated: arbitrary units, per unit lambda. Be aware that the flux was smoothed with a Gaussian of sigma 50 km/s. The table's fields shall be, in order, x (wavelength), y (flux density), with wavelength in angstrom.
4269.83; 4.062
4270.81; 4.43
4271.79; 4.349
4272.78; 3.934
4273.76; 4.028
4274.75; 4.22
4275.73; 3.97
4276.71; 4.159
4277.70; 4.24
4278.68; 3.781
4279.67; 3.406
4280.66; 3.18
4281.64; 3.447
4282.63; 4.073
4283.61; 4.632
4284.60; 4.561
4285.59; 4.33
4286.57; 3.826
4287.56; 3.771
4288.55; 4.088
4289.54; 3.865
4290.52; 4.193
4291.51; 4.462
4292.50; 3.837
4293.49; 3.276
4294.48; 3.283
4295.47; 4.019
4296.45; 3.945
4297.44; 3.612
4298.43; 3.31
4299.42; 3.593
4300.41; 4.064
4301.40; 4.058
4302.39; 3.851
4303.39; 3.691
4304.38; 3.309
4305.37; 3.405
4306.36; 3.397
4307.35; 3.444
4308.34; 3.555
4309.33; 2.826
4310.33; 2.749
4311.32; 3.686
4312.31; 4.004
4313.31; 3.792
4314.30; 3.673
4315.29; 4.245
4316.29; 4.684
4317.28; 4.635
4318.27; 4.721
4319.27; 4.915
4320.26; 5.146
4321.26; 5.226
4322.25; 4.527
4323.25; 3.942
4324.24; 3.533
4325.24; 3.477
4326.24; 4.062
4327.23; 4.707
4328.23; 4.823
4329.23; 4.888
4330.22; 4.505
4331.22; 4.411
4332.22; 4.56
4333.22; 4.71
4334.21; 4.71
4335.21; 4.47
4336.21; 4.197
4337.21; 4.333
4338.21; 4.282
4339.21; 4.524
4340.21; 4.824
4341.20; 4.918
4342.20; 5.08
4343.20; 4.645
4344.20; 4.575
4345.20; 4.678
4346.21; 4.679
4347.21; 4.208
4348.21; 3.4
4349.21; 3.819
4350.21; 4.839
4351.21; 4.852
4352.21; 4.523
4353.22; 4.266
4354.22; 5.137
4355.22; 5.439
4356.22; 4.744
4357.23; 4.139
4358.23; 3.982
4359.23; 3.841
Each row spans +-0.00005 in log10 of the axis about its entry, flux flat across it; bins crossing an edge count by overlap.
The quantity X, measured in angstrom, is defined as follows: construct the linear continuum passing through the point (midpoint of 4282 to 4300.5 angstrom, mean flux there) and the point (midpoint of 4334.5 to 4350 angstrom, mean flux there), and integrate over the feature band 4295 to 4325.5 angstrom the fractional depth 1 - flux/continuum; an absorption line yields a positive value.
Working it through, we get 1.62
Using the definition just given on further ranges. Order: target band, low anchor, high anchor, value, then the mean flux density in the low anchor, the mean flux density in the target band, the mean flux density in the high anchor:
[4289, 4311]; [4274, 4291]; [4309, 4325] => 2.38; 3.99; 3.63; 4.15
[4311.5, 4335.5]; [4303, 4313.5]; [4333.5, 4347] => -2.67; 3.43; 4.42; 4.6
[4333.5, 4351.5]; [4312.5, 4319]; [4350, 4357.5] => 0.46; 4.3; 4.5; 4.76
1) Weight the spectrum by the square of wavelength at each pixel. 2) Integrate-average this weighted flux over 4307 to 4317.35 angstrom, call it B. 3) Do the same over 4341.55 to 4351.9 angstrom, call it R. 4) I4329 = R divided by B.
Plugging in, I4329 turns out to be 1.22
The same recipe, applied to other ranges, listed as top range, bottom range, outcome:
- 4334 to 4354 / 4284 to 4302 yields 1.18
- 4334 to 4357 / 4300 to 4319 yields 1.22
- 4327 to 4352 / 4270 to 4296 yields 1.17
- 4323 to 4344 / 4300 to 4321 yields 1.15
